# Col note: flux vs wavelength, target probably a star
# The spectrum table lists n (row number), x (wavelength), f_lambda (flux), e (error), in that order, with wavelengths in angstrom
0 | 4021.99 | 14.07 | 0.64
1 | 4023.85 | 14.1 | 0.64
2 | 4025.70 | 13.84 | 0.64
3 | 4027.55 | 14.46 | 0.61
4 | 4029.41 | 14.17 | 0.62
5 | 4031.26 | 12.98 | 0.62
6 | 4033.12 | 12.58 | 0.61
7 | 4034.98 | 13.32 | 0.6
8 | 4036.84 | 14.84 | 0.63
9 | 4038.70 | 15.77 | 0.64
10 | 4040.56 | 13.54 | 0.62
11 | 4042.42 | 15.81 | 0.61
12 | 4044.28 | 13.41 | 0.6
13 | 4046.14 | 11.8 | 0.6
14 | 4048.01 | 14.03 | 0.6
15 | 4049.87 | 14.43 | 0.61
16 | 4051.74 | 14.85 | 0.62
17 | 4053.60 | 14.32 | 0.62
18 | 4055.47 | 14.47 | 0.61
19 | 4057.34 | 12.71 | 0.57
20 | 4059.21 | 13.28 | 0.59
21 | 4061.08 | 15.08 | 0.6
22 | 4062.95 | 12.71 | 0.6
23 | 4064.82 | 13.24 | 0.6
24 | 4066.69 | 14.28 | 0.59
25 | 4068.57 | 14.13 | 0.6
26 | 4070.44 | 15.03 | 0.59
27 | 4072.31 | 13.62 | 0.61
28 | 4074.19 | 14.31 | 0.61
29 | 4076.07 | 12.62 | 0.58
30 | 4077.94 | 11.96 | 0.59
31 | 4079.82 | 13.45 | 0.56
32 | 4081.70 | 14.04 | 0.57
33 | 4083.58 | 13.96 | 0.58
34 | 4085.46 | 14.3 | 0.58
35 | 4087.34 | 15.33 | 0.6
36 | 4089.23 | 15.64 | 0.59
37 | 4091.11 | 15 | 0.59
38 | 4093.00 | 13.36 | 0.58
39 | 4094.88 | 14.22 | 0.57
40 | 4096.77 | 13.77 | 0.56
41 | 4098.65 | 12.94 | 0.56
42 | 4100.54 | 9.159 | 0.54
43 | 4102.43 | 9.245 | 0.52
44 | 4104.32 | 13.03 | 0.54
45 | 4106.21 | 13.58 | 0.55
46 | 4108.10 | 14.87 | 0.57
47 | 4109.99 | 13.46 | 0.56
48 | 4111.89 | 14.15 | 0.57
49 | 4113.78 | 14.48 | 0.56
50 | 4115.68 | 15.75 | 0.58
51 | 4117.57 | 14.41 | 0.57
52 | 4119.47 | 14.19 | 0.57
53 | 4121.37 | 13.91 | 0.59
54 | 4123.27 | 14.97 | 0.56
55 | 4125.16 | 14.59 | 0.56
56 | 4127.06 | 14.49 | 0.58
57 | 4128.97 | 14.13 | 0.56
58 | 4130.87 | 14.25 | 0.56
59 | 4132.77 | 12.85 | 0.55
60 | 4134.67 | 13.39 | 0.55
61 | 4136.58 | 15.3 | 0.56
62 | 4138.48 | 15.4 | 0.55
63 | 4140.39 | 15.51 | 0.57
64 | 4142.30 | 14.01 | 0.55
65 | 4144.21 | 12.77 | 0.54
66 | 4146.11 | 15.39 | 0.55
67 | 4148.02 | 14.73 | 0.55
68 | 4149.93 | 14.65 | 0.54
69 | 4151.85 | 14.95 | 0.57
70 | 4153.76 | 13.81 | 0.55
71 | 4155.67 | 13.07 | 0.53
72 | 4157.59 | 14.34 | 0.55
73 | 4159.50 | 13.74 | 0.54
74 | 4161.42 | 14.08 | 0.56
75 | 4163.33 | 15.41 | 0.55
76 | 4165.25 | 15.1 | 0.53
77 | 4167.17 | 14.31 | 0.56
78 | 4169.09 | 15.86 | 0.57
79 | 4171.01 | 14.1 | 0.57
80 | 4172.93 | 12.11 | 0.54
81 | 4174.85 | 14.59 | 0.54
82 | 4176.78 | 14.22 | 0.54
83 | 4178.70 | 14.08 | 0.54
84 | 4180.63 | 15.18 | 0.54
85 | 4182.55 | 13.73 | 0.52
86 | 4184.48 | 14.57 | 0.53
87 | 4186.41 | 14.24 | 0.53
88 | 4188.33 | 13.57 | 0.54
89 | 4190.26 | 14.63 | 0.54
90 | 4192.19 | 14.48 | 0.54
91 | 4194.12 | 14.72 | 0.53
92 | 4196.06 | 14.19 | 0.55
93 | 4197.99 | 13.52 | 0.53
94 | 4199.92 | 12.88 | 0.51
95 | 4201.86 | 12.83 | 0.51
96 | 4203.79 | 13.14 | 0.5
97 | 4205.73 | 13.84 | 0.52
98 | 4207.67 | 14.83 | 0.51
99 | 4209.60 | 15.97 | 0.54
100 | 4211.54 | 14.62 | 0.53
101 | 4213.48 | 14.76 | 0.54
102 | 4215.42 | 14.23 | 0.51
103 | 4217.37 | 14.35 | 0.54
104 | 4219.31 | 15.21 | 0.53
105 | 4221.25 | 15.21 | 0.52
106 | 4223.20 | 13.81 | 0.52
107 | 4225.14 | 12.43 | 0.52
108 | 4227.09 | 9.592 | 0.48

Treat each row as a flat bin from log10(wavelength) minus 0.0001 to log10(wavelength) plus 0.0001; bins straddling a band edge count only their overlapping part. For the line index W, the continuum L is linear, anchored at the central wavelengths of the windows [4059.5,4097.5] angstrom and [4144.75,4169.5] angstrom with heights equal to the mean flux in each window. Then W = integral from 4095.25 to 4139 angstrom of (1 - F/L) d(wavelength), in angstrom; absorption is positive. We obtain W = 1.56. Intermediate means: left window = 14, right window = 14.5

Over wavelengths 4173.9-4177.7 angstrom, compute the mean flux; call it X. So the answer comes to 14.4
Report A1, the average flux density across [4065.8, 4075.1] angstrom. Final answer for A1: 14.3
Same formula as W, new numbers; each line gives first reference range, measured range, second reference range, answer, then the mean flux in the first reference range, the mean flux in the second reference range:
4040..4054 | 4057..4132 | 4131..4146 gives 1.9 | 14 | 14.3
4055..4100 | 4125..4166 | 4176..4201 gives -0.9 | 13.8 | 14.1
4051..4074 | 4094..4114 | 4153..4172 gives 1.7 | 14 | 14.4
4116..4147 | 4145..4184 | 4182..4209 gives -0.5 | 14.4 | 14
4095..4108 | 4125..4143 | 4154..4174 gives -1.5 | 12.3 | 14.2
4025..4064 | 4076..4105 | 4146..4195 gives 1.7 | 13.9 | 14.4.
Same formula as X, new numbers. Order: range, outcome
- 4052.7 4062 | 14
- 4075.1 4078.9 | 12.3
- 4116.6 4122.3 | 14.2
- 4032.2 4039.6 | 14.1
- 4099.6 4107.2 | 11.3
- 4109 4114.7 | 14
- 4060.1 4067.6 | 13.8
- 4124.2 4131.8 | 14.4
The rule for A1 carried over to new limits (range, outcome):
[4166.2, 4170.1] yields 15.1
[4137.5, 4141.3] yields 15.5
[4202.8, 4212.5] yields 14.5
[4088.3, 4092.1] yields 15.3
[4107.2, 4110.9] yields 14.2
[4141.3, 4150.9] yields 14.3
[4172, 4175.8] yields 13.4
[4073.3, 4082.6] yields 13.3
